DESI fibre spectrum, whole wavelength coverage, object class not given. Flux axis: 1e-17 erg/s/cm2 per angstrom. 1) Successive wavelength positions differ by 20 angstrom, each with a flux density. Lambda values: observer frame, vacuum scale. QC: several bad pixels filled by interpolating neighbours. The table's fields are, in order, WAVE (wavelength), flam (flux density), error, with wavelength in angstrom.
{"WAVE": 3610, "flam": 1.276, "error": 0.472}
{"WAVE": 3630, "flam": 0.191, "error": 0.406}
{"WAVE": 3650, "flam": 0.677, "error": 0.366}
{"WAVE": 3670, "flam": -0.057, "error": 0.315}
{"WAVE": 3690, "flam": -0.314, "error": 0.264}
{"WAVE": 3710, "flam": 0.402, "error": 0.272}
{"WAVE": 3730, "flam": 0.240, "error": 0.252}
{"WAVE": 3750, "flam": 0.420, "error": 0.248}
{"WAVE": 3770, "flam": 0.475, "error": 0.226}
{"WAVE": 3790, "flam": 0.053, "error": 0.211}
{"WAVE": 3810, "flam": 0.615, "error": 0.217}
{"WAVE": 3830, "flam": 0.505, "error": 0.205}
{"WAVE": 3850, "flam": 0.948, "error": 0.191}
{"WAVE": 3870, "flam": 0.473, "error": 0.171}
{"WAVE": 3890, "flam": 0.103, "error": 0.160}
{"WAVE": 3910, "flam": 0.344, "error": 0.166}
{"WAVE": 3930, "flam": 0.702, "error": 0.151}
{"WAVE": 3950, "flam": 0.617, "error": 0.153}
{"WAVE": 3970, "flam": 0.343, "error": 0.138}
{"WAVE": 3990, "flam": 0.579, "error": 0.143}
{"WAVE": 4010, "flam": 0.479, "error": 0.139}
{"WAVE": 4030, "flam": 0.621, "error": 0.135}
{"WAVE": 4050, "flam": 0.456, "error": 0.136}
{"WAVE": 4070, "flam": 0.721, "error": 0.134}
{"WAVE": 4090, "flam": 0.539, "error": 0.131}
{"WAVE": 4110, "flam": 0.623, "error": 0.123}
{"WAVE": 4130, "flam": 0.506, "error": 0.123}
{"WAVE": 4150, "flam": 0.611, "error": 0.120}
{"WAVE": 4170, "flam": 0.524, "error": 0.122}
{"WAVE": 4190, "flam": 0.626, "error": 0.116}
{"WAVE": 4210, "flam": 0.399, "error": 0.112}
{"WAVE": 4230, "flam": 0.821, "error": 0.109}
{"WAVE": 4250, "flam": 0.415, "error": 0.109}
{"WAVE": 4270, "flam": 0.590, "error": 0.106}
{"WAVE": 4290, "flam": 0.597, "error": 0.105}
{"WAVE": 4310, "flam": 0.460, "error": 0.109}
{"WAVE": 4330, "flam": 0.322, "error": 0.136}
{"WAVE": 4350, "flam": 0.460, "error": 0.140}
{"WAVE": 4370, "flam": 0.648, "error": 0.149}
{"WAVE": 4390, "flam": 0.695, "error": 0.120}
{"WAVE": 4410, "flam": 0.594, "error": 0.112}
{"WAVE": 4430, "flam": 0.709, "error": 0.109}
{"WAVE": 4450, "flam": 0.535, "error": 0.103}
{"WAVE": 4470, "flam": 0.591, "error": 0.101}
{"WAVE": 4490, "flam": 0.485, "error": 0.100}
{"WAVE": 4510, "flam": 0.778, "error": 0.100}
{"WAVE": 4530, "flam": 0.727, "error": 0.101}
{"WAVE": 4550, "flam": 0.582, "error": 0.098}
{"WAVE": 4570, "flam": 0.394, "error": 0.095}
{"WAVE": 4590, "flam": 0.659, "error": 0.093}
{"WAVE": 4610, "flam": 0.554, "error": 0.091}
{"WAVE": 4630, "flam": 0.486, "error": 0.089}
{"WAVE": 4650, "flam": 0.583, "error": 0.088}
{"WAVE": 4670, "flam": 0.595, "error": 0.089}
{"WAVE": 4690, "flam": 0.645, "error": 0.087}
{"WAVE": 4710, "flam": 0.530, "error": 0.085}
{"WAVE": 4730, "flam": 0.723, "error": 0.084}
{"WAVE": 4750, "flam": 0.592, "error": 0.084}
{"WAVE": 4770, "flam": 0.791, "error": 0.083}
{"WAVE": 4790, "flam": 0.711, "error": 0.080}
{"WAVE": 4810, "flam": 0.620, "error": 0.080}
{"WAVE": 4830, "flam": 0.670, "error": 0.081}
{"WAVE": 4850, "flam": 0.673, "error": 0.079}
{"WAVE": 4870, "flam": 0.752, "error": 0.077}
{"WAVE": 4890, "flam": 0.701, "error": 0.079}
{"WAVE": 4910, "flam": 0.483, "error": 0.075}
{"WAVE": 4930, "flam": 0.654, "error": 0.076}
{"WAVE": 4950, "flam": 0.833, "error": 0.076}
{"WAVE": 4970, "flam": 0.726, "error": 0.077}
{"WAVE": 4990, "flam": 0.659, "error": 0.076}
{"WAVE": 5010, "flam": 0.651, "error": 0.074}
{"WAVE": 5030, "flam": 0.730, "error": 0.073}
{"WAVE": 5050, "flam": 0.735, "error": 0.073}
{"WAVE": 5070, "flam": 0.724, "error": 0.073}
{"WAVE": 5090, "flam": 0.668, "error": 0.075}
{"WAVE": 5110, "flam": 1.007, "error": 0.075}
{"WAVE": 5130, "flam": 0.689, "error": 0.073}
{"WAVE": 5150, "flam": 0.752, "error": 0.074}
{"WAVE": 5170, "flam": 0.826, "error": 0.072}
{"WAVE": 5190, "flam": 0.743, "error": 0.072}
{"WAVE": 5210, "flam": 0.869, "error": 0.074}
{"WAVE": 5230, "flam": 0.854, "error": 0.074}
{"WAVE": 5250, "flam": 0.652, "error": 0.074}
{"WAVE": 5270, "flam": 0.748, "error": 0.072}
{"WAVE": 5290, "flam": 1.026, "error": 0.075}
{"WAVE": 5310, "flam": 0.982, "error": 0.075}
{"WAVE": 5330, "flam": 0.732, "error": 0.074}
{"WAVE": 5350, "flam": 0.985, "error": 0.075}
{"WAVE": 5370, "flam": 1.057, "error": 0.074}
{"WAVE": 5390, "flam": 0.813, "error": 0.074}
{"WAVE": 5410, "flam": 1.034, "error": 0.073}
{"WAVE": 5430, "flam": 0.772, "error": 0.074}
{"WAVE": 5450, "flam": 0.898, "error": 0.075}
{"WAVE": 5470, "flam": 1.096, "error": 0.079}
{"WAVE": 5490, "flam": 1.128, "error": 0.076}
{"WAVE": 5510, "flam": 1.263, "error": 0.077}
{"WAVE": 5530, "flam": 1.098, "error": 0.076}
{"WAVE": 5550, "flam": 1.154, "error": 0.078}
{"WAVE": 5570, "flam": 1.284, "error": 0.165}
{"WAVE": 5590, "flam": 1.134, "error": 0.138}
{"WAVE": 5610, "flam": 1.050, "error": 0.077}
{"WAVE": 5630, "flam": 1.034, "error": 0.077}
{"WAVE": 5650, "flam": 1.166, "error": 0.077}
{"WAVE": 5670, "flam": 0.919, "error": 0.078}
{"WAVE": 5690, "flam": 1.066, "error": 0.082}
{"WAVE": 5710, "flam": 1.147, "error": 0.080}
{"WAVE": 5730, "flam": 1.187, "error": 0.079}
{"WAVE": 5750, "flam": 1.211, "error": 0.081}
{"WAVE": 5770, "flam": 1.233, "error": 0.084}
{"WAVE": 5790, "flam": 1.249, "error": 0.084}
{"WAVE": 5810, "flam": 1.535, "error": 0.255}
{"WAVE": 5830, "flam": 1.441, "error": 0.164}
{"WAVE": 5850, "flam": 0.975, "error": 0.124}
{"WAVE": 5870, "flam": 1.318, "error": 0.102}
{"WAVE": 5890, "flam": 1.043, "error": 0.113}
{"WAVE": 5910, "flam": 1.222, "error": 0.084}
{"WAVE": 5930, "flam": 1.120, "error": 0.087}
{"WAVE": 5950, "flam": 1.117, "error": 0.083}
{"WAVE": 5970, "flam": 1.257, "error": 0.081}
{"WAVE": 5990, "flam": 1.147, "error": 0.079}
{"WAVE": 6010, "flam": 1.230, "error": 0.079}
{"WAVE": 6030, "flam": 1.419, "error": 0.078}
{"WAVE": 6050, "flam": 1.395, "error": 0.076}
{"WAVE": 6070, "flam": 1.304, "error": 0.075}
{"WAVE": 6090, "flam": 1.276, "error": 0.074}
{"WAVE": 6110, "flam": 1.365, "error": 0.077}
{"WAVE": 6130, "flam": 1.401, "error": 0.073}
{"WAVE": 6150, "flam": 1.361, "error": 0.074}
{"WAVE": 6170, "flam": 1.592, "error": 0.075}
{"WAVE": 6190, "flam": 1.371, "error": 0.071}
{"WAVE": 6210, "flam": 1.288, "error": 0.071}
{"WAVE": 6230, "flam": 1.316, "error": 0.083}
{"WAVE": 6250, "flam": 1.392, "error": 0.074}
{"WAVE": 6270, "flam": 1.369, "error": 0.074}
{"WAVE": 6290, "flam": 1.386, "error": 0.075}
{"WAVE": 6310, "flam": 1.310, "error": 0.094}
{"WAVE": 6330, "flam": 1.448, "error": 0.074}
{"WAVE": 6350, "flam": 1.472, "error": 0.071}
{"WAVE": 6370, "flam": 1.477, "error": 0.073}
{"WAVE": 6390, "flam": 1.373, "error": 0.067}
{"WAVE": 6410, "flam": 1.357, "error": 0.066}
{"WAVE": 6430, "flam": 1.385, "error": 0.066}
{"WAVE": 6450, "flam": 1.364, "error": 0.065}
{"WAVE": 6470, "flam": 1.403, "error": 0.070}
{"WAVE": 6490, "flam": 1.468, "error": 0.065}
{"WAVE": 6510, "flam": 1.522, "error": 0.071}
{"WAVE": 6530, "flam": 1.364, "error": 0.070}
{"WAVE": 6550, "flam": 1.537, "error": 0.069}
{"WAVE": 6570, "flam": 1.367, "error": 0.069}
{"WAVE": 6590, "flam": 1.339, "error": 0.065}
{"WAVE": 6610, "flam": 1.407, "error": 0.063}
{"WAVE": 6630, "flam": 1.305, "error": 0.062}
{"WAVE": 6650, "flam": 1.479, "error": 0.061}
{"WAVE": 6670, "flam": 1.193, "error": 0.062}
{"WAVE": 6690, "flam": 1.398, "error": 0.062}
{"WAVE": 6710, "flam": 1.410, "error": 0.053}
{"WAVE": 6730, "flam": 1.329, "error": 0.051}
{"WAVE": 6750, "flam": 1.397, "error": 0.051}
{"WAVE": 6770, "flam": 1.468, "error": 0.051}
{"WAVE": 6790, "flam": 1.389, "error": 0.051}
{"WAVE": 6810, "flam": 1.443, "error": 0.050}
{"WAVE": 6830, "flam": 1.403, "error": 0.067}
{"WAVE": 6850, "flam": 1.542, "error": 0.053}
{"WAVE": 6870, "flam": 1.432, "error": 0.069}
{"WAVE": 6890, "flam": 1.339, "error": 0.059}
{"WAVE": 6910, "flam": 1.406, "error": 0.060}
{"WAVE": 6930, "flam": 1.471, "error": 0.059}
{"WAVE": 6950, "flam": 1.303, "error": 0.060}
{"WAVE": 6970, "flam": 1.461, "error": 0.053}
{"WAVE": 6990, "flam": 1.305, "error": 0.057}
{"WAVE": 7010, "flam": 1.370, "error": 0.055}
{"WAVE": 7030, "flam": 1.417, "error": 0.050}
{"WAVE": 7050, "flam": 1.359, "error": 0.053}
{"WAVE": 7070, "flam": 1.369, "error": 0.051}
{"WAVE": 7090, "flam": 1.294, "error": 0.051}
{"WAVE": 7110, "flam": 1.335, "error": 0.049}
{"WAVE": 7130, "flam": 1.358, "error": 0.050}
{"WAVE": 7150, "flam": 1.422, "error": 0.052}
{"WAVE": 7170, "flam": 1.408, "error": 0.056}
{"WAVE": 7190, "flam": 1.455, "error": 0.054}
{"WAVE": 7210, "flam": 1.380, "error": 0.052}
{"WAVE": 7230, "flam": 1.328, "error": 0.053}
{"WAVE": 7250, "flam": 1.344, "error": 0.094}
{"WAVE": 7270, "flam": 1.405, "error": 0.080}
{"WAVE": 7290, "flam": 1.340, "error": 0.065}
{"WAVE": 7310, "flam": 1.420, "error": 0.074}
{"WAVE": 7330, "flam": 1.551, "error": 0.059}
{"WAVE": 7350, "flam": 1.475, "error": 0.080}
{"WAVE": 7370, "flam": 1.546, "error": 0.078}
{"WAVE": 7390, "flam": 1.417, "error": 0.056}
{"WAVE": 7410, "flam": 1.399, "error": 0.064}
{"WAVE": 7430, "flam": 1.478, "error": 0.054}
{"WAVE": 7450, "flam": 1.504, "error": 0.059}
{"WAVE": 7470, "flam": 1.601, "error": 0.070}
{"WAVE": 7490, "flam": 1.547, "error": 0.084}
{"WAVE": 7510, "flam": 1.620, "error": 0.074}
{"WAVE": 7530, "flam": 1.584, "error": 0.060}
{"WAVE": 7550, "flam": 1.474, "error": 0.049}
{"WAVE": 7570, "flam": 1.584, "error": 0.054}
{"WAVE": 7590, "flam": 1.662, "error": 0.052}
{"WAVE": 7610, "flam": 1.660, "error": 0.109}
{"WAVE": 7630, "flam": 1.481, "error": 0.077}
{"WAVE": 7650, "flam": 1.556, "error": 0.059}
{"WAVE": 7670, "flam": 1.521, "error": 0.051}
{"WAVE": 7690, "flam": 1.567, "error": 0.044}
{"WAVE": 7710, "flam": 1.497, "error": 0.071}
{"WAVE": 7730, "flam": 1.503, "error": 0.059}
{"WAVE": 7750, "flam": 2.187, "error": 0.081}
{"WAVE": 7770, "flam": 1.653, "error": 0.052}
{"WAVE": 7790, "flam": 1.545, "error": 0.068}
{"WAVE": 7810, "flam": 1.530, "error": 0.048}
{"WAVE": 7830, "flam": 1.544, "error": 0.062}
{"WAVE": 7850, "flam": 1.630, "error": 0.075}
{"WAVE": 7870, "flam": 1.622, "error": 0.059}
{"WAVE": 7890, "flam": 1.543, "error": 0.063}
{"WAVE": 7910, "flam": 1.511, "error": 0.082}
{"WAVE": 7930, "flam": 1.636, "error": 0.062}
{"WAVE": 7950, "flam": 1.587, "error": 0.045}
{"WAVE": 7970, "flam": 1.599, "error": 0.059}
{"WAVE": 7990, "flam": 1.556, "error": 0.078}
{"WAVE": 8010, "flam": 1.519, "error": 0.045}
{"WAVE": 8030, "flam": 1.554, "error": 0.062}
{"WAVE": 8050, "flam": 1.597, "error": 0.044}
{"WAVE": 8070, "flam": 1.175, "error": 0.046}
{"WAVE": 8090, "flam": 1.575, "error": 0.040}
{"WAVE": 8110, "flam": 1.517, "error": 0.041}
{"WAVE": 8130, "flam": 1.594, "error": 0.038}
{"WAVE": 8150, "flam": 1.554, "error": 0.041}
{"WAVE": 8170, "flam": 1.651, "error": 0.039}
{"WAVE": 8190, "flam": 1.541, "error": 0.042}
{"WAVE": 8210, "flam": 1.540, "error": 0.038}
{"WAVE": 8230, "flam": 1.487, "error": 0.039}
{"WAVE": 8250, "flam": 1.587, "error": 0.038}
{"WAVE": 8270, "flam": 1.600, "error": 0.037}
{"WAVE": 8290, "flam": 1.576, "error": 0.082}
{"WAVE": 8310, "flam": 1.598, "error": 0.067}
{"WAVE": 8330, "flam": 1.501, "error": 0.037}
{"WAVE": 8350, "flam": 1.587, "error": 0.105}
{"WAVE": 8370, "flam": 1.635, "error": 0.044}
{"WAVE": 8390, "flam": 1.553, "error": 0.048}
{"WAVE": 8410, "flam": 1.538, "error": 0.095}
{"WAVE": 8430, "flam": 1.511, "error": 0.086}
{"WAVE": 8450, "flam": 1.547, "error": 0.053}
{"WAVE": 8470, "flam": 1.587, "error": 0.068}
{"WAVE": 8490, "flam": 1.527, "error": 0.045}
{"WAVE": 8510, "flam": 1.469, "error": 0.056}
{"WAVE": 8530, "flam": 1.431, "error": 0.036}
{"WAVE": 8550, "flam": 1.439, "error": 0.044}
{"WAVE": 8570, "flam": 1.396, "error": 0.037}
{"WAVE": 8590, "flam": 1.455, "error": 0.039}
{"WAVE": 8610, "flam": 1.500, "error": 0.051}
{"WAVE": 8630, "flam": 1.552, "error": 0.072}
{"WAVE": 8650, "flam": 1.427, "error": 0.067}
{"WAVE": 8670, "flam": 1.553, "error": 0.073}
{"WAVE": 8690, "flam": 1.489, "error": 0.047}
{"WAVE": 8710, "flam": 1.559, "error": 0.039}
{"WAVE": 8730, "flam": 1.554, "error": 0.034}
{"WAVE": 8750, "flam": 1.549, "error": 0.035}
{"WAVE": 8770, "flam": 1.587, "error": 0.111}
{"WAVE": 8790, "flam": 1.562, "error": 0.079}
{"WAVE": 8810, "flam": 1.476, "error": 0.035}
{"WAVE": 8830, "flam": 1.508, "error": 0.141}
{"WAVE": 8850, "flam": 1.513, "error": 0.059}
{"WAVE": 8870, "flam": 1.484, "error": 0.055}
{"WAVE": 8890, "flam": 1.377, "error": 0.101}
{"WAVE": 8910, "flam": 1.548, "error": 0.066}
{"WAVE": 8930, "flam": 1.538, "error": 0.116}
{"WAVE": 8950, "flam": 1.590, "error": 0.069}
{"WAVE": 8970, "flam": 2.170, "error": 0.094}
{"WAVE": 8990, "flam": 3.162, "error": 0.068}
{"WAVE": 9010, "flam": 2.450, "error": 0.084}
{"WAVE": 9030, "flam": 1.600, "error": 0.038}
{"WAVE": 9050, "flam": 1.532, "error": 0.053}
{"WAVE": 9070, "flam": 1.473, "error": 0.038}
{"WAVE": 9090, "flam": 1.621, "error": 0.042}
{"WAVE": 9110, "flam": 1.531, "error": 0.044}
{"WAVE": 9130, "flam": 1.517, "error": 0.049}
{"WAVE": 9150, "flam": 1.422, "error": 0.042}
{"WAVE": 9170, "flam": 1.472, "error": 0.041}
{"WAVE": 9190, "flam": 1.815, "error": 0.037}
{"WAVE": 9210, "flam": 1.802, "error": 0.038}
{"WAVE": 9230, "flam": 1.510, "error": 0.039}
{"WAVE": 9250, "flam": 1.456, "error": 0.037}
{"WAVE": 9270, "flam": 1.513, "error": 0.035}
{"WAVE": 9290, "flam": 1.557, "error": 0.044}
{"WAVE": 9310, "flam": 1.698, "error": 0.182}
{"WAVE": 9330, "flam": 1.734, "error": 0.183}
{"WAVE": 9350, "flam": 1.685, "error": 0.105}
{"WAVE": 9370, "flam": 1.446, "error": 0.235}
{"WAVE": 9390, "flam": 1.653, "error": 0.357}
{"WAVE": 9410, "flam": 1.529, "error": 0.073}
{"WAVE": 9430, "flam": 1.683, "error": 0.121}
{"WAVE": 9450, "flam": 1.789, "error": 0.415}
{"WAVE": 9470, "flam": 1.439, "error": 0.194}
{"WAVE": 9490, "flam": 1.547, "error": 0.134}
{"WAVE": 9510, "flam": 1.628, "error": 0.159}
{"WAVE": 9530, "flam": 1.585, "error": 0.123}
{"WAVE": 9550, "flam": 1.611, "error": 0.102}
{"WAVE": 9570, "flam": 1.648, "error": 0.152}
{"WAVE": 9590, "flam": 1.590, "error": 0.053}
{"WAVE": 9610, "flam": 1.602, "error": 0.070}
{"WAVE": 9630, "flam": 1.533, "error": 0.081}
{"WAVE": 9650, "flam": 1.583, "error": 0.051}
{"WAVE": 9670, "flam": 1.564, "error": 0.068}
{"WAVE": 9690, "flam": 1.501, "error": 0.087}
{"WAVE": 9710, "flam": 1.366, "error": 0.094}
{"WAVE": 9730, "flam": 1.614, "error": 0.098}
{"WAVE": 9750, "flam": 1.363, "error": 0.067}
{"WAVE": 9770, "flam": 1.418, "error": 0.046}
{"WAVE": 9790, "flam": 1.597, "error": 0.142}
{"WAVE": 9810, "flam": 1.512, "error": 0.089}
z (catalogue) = 0.368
